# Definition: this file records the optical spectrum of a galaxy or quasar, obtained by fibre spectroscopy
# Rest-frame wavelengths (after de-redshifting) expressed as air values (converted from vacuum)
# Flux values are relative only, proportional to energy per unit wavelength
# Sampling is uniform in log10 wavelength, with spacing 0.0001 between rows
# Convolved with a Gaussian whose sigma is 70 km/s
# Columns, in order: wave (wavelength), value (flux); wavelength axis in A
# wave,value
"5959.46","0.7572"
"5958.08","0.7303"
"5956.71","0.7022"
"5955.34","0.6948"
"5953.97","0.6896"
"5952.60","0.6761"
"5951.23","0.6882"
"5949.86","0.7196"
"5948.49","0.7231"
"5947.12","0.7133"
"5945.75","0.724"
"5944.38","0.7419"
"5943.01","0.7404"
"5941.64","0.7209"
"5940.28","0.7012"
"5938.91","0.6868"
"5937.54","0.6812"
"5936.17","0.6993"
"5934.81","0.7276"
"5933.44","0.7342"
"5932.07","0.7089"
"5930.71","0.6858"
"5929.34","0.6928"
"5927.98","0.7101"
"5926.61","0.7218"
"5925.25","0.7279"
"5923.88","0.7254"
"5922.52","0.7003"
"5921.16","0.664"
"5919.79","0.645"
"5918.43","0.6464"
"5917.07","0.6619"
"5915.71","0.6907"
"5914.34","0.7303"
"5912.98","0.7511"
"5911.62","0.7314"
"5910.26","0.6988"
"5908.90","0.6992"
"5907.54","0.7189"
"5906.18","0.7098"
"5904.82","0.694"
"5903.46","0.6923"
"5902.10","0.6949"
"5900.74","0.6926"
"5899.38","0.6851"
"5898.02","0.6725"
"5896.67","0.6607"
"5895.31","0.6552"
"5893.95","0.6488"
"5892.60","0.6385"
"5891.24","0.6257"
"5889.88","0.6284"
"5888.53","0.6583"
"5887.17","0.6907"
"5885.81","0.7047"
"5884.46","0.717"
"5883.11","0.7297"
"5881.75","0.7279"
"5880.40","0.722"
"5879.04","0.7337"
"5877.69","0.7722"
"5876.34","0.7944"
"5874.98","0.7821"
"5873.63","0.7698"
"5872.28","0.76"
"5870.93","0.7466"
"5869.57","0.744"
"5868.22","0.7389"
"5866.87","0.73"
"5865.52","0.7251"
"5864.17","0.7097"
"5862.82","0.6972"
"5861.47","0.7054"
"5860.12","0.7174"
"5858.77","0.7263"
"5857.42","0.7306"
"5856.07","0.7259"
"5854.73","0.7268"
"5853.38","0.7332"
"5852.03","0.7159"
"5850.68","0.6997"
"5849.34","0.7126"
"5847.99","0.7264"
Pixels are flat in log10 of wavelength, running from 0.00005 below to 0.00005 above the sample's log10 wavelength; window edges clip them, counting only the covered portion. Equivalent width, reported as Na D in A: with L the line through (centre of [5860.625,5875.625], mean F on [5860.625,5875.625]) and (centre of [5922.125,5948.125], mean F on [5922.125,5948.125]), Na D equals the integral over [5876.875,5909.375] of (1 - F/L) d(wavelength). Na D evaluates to 1.7 A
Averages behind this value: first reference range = 0.737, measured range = 0.691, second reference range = 0.713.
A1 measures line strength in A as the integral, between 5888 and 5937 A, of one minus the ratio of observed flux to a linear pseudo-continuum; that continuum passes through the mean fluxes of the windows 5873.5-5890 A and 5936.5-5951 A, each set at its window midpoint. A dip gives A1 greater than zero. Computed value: 2.1 A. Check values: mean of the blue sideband 0.727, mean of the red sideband 0.714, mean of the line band 0.69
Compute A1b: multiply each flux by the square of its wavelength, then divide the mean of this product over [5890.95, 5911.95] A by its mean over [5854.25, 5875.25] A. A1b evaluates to 0.94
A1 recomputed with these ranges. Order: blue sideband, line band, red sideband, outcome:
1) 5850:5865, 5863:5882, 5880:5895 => -1.3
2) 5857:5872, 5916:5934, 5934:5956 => 0.5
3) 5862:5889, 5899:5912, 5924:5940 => 0.3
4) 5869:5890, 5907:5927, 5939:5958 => 0.6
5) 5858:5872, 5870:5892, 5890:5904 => -0.9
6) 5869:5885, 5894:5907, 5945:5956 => 0.9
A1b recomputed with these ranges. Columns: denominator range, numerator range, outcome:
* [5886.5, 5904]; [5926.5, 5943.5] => 1.08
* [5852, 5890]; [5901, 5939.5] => 0.98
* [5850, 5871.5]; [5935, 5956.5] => 1.01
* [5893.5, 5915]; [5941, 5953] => 1.04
